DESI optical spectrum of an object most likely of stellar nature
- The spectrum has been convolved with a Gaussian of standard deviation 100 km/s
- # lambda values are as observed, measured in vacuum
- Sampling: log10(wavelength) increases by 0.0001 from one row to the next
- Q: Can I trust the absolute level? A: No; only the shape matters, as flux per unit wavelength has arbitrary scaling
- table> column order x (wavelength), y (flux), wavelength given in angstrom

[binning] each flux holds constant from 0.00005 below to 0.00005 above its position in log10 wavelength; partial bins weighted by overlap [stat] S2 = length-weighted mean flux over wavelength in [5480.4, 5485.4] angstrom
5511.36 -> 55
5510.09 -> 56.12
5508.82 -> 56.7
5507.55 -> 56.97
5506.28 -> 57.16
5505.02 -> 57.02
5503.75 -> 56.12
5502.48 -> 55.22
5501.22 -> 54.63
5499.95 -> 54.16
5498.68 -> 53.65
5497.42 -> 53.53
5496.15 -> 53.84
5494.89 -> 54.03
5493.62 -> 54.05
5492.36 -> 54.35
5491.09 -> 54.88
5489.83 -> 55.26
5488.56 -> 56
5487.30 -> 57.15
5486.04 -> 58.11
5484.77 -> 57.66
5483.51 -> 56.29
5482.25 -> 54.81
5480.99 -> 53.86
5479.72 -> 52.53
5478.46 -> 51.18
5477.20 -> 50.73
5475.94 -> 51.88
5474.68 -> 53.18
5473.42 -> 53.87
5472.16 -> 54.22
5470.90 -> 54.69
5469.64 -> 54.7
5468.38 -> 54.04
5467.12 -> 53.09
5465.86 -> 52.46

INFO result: 55.8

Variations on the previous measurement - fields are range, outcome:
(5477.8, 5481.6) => 52.4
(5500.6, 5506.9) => 56.1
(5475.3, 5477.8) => 51.4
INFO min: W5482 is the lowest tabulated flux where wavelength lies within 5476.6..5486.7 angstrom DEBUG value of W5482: 50.73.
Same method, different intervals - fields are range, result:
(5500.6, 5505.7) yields 54.63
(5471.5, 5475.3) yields 53.18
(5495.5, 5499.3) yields 53.53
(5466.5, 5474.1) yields 53.09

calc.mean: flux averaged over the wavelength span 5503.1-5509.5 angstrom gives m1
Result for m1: 56.8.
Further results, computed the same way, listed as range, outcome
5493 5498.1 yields 53.9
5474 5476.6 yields 52.6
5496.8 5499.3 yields 53.7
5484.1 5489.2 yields 57.2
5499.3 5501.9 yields 54.4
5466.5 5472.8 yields 54.1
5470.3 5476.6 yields 53.6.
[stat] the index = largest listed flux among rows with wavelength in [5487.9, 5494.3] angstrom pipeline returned 56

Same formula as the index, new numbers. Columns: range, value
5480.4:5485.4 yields 57.66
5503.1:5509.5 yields 57.16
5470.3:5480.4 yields 54.69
